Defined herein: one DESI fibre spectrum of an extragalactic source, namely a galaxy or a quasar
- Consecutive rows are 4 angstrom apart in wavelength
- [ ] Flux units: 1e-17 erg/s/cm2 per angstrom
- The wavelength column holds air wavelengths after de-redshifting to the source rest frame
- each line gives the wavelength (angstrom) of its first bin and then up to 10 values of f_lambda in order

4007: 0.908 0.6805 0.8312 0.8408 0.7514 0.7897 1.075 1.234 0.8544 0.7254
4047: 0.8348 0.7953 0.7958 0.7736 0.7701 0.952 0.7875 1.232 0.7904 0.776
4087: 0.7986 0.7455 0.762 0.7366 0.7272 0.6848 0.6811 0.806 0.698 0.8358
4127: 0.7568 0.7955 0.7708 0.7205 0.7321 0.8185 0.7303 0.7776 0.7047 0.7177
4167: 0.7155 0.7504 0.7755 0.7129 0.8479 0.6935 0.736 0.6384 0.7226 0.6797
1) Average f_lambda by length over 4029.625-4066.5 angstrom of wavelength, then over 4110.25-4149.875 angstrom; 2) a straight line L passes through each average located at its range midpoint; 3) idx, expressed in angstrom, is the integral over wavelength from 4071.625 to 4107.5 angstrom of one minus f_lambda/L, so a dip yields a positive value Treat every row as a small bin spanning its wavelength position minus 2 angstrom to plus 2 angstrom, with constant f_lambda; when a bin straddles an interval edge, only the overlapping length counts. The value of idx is 0.4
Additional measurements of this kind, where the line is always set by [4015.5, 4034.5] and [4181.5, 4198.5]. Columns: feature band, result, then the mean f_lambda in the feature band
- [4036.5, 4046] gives 0.62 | 0.818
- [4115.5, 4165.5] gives 1.21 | 0.756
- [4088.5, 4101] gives 1.08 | 0.75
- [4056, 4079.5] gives -1.09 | 0.886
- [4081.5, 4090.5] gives 0.53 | 0.781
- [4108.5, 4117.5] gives 0.72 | 0.738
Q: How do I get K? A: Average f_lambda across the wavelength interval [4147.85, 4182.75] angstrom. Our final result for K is 0.744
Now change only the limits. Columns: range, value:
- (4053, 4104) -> 0.821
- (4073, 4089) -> 0.899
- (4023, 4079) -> 0.885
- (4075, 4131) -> 0.772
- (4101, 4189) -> 0.748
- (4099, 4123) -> 0.731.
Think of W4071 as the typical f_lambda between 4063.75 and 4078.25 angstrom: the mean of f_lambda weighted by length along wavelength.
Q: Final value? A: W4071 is 0.954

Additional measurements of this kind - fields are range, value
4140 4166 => 0.745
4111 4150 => 0.765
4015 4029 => 0.799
